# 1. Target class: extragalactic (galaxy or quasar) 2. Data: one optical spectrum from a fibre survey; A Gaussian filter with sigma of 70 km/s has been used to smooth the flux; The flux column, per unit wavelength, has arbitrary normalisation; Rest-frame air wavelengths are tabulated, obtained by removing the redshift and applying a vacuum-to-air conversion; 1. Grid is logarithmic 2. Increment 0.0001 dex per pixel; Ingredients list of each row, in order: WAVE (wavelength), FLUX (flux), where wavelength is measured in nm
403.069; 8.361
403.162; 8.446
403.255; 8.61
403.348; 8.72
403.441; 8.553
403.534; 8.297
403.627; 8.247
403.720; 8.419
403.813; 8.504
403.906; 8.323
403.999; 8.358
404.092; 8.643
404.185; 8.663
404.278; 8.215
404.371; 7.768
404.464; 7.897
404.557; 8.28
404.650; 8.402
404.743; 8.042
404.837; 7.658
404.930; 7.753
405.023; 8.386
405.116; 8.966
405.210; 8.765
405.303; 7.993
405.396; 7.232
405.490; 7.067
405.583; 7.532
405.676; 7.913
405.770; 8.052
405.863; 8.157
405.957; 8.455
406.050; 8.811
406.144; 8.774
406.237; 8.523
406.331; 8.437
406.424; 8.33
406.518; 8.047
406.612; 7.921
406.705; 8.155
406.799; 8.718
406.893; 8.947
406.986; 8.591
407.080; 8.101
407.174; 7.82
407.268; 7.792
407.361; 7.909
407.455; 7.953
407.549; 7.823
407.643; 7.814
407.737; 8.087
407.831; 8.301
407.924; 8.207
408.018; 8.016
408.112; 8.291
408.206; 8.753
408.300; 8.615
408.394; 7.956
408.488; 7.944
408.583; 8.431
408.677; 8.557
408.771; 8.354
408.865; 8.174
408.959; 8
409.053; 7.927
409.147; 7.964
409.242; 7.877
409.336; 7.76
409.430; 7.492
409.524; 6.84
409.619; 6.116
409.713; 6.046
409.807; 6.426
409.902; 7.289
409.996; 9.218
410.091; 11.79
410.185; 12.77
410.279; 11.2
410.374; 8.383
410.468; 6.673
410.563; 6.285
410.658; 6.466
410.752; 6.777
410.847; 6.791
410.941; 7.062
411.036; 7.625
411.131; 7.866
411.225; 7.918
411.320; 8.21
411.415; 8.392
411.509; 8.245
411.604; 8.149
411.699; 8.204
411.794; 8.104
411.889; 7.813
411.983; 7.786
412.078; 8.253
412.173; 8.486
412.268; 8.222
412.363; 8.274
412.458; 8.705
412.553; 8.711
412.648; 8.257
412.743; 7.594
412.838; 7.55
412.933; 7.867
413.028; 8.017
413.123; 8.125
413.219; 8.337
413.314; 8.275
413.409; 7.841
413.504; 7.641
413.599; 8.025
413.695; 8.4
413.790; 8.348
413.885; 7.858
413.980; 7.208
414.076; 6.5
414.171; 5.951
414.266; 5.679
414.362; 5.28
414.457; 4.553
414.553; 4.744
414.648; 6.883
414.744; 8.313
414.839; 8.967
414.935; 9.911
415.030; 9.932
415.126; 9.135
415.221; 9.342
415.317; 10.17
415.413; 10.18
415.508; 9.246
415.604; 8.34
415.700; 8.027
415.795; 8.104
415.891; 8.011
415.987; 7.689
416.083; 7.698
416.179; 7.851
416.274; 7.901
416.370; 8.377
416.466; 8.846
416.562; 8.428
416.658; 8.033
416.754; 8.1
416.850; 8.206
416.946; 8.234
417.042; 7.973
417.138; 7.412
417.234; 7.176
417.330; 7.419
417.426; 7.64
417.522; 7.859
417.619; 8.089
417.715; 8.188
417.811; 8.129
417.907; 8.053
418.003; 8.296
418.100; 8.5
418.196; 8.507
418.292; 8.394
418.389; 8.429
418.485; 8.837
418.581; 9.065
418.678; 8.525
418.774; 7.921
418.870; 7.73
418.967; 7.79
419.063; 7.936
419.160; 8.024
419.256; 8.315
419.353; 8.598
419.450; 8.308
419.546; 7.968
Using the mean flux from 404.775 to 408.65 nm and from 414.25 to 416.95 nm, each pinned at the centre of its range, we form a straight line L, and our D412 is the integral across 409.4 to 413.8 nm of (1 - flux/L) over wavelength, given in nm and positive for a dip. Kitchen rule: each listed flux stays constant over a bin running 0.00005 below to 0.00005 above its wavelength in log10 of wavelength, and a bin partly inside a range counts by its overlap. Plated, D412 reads 0.06 nm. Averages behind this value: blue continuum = 8.17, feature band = 8.02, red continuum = 8.1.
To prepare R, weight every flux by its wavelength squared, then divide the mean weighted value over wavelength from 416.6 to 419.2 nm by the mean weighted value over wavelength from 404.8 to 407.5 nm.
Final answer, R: 1.0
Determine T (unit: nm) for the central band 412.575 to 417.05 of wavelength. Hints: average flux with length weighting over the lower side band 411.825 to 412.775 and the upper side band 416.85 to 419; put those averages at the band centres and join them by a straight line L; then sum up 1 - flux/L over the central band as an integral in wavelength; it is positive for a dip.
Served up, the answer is 0.11 nm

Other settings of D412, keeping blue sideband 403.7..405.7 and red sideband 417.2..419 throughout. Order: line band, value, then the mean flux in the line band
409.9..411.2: -0.03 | 8.33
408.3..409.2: 0.00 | 8.16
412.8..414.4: 0.13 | 7.48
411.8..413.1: 0.00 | 8.12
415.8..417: 0.00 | 8.11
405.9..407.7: -0.03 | 8.25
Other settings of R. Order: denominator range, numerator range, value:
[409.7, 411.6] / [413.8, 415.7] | 0.98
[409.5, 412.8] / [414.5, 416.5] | 1.07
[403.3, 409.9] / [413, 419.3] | 1.04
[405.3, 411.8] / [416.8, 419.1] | 1.05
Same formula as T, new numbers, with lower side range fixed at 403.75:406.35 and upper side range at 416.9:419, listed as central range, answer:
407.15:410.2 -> 0.03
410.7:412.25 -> 0.06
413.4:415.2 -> 0.15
